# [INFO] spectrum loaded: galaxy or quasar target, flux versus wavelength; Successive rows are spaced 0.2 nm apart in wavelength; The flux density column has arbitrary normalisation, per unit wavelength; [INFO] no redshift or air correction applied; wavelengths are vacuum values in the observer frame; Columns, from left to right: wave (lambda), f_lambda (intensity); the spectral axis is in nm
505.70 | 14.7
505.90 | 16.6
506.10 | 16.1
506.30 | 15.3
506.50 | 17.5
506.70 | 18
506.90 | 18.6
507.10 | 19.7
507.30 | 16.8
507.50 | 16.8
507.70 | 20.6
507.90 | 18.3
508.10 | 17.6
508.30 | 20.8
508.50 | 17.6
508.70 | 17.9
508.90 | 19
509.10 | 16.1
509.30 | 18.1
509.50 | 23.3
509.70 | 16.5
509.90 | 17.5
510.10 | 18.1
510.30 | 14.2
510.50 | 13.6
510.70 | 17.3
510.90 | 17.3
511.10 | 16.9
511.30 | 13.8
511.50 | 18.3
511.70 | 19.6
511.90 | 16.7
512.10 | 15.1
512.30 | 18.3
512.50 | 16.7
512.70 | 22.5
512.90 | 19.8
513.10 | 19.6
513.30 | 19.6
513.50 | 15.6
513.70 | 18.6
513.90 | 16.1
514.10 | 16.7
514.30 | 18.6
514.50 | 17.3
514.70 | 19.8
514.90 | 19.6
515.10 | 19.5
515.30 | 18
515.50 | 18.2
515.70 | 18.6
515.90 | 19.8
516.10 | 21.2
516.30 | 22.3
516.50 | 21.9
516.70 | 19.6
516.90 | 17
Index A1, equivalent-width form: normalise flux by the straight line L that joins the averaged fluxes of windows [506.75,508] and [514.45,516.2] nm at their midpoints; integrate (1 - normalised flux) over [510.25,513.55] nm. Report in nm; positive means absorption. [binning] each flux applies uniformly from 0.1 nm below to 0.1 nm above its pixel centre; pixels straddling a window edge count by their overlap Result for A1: 0.252 nm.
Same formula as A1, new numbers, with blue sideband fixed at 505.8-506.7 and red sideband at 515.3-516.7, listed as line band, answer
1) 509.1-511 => 0.07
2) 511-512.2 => 0.12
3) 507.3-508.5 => -0.10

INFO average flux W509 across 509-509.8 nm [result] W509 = 18.5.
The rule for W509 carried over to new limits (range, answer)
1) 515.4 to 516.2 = 19.5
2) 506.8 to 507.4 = 18.4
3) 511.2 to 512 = 17.1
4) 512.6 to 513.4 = 20.4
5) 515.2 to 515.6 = 18.1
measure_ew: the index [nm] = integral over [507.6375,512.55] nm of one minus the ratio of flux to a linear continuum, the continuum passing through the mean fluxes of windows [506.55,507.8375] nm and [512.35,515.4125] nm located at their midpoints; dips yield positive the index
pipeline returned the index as 0.24 nm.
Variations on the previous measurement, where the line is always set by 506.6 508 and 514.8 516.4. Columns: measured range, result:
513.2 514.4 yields 0.11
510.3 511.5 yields 0.20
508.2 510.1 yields 0.02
